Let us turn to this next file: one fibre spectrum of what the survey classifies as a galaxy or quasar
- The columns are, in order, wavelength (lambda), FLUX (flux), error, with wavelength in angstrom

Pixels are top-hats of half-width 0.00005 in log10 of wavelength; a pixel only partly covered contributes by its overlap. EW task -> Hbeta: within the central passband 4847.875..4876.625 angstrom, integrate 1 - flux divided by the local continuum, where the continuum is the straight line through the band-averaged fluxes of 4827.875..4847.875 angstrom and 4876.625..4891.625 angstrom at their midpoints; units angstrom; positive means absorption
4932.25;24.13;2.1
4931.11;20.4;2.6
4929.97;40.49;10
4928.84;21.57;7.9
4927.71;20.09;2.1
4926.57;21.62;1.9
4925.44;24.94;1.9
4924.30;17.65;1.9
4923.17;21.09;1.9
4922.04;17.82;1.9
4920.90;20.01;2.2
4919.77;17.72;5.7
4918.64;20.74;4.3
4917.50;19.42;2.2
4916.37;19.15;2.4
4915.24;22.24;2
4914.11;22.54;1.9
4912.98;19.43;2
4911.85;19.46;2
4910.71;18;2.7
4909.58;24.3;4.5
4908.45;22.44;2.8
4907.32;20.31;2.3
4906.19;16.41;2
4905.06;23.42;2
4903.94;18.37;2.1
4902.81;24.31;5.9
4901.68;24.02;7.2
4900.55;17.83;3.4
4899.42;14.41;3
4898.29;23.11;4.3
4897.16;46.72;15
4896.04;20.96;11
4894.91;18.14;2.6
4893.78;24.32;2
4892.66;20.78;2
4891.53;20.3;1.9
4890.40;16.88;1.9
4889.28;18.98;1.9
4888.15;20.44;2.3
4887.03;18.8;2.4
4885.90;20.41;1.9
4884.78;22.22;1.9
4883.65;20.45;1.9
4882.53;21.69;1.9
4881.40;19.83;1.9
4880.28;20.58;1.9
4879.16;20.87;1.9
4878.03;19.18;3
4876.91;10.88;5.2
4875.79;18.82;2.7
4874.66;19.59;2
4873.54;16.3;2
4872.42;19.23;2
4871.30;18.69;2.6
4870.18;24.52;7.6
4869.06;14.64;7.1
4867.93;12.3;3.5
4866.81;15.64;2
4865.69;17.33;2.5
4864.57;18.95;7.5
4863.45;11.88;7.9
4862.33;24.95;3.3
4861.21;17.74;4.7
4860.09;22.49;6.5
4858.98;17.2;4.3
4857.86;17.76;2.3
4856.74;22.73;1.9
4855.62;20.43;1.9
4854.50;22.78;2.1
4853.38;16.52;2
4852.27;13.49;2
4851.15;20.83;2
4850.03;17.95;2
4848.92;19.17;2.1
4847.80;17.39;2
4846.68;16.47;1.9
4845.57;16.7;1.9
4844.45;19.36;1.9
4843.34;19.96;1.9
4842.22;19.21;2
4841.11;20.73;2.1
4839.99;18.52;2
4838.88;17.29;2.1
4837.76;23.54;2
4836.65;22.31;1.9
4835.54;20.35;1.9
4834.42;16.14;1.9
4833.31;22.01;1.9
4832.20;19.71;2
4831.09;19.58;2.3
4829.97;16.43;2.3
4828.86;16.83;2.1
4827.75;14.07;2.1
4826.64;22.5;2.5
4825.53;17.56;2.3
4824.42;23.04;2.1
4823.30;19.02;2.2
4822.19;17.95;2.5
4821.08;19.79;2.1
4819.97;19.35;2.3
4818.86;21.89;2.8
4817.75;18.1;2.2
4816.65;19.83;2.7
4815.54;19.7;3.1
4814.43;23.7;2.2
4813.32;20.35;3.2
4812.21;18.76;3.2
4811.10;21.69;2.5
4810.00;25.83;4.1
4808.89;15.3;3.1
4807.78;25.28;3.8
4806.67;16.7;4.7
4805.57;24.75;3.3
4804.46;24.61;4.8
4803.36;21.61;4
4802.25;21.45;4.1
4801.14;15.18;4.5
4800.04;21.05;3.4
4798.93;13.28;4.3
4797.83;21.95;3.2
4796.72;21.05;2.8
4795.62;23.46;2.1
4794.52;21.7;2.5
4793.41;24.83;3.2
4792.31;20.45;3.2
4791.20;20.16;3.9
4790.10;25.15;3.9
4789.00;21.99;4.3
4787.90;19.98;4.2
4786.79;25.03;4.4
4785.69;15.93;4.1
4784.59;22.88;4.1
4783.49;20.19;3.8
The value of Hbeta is 1.3 angstrom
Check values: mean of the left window 19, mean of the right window 19.5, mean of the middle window 18.4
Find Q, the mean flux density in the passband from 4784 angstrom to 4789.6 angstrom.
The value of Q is 21.2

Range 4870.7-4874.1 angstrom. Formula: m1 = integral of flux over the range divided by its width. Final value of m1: 18.2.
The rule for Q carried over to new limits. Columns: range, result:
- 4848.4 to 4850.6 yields 18.6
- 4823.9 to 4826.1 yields 20.3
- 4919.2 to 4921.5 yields 18.8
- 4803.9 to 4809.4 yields 21.4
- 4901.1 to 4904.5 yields 22.2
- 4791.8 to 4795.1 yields 22.4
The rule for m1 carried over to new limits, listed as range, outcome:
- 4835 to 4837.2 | 21.4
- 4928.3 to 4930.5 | 31.1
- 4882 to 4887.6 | 20.7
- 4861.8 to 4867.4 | 17.7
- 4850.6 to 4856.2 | 18.8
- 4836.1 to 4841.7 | 20.5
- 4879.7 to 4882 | 20.2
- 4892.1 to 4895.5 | 21.1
